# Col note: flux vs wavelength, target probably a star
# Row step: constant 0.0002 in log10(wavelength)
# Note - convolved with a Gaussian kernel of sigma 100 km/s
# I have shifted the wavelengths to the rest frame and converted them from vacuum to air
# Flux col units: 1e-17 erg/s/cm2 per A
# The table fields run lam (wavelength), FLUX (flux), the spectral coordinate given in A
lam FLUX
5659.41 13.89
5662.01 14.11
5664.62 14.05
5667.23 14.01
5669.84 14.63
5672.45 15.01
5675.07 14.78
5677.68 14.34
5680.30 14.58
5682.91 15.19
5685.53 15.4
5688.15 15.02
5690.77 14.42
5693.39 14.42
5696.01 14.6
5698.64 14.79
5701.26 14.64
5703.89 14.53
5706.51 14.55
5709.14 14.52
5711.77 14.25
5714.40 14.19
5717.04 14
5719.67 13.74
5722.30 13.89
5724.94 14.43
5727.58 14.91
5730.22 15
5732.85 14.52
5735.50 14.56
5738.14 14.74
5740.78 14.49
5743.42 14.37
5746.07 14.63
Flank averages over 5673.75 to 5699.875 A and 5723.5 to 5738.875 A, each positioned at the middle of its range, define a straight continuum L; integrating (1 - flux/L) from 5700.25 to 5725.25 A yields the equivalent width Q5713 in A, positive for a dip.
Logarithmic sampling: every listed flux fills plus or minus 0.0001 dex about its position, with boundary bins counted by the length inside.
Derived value 0.76 A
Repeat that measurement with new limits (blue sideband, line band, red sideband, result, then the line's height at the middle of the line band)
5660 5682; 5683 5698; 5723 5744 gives -0.32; 14.5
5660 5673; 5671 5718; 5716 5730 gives -1.13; 14.3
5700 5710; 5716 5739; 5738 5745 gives 0.17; 14.5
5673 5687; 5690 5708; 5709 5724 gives -0.15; 14.5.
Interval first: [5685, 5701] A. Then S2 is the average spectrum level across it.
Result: 14.7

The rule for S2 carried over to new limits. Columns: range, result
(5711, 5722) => 14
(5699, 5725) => 14.3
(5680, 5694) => 14.9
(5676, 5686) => 14.8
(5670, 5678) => 14.7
